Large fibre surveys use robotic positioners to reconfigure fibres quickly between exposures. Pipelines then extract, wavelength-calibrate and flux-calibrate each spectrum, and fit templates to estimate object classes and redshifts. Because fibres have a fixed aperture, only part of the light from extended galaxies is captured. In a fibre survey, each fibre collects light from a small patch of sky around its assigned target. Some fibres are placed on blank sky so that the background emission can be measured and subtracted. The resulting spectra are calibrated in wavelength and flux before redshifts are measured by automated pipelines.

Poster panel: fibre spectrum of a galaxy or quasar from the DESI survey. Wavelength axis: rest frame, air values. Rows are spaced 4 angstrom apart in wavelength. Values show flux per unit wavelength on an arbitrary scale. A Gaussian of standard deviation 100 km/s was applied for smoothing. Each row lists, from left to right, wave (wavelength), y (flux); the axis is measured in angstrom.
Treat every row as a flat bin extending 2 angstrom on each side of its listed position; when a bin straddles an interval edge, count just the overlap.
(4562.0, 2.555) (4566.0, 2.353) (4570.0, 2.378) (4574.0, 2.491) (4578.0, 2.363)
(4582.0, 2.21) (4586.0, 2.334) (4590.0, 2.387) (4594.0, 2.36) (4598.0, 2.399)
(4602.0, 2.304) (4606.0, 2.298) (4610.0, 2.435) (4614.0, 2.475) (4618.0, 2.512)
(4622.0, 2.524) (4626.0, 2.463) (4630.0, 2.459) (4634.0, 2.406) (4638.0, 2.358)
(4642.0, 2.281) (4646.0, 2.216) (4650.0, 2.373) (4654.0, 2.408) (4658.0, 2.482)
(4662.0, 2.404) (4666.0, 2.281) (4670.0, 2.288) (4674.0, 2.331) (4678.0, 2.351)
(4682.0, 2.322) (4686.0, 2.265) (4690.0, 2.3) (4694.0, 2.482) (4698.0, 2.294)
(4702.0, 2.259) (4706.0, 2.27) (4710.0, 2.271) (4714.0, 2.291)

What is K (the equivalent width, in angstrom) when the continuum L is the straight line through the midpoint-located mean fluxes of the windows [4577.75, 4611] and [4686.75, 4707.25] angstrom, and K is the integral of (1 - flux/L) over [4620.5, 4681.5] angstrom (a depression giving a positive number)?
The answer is -1.2 angstrom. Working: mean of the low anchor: 2.34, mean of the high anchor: 2.32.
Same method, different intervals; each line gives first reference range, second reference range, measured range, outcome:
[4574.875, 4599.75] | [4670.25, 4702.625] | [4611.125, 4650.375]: -1.2 angstrom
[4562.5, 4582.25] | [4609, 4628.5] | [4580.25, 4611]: 1.2 angstrom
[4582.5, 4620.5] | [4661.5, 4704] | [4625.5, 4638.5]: -0.3 angstrom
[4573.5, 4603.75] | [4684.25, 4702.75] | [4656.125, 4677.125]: -0.2 angstrom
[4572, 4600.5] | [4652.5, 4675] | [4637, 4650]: 0.4 angstrom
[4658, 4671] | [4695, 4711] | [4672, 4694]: -0.1 angstrom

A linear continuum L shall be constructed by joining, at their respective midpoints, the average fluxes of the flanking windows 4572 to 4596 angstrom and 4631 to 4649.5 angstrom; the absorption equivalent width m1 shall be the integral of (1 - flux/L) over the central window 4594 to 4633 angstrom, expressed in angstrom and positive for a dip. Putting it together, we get -1.4 angstrom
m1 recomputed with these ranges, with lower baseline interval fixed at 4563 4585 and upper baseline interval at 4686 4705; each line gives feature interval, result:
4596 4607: 0.1 angstrom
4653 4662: -0.4 angstrom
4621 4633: -0.6 angstrom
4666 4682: 0.1 angstrom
